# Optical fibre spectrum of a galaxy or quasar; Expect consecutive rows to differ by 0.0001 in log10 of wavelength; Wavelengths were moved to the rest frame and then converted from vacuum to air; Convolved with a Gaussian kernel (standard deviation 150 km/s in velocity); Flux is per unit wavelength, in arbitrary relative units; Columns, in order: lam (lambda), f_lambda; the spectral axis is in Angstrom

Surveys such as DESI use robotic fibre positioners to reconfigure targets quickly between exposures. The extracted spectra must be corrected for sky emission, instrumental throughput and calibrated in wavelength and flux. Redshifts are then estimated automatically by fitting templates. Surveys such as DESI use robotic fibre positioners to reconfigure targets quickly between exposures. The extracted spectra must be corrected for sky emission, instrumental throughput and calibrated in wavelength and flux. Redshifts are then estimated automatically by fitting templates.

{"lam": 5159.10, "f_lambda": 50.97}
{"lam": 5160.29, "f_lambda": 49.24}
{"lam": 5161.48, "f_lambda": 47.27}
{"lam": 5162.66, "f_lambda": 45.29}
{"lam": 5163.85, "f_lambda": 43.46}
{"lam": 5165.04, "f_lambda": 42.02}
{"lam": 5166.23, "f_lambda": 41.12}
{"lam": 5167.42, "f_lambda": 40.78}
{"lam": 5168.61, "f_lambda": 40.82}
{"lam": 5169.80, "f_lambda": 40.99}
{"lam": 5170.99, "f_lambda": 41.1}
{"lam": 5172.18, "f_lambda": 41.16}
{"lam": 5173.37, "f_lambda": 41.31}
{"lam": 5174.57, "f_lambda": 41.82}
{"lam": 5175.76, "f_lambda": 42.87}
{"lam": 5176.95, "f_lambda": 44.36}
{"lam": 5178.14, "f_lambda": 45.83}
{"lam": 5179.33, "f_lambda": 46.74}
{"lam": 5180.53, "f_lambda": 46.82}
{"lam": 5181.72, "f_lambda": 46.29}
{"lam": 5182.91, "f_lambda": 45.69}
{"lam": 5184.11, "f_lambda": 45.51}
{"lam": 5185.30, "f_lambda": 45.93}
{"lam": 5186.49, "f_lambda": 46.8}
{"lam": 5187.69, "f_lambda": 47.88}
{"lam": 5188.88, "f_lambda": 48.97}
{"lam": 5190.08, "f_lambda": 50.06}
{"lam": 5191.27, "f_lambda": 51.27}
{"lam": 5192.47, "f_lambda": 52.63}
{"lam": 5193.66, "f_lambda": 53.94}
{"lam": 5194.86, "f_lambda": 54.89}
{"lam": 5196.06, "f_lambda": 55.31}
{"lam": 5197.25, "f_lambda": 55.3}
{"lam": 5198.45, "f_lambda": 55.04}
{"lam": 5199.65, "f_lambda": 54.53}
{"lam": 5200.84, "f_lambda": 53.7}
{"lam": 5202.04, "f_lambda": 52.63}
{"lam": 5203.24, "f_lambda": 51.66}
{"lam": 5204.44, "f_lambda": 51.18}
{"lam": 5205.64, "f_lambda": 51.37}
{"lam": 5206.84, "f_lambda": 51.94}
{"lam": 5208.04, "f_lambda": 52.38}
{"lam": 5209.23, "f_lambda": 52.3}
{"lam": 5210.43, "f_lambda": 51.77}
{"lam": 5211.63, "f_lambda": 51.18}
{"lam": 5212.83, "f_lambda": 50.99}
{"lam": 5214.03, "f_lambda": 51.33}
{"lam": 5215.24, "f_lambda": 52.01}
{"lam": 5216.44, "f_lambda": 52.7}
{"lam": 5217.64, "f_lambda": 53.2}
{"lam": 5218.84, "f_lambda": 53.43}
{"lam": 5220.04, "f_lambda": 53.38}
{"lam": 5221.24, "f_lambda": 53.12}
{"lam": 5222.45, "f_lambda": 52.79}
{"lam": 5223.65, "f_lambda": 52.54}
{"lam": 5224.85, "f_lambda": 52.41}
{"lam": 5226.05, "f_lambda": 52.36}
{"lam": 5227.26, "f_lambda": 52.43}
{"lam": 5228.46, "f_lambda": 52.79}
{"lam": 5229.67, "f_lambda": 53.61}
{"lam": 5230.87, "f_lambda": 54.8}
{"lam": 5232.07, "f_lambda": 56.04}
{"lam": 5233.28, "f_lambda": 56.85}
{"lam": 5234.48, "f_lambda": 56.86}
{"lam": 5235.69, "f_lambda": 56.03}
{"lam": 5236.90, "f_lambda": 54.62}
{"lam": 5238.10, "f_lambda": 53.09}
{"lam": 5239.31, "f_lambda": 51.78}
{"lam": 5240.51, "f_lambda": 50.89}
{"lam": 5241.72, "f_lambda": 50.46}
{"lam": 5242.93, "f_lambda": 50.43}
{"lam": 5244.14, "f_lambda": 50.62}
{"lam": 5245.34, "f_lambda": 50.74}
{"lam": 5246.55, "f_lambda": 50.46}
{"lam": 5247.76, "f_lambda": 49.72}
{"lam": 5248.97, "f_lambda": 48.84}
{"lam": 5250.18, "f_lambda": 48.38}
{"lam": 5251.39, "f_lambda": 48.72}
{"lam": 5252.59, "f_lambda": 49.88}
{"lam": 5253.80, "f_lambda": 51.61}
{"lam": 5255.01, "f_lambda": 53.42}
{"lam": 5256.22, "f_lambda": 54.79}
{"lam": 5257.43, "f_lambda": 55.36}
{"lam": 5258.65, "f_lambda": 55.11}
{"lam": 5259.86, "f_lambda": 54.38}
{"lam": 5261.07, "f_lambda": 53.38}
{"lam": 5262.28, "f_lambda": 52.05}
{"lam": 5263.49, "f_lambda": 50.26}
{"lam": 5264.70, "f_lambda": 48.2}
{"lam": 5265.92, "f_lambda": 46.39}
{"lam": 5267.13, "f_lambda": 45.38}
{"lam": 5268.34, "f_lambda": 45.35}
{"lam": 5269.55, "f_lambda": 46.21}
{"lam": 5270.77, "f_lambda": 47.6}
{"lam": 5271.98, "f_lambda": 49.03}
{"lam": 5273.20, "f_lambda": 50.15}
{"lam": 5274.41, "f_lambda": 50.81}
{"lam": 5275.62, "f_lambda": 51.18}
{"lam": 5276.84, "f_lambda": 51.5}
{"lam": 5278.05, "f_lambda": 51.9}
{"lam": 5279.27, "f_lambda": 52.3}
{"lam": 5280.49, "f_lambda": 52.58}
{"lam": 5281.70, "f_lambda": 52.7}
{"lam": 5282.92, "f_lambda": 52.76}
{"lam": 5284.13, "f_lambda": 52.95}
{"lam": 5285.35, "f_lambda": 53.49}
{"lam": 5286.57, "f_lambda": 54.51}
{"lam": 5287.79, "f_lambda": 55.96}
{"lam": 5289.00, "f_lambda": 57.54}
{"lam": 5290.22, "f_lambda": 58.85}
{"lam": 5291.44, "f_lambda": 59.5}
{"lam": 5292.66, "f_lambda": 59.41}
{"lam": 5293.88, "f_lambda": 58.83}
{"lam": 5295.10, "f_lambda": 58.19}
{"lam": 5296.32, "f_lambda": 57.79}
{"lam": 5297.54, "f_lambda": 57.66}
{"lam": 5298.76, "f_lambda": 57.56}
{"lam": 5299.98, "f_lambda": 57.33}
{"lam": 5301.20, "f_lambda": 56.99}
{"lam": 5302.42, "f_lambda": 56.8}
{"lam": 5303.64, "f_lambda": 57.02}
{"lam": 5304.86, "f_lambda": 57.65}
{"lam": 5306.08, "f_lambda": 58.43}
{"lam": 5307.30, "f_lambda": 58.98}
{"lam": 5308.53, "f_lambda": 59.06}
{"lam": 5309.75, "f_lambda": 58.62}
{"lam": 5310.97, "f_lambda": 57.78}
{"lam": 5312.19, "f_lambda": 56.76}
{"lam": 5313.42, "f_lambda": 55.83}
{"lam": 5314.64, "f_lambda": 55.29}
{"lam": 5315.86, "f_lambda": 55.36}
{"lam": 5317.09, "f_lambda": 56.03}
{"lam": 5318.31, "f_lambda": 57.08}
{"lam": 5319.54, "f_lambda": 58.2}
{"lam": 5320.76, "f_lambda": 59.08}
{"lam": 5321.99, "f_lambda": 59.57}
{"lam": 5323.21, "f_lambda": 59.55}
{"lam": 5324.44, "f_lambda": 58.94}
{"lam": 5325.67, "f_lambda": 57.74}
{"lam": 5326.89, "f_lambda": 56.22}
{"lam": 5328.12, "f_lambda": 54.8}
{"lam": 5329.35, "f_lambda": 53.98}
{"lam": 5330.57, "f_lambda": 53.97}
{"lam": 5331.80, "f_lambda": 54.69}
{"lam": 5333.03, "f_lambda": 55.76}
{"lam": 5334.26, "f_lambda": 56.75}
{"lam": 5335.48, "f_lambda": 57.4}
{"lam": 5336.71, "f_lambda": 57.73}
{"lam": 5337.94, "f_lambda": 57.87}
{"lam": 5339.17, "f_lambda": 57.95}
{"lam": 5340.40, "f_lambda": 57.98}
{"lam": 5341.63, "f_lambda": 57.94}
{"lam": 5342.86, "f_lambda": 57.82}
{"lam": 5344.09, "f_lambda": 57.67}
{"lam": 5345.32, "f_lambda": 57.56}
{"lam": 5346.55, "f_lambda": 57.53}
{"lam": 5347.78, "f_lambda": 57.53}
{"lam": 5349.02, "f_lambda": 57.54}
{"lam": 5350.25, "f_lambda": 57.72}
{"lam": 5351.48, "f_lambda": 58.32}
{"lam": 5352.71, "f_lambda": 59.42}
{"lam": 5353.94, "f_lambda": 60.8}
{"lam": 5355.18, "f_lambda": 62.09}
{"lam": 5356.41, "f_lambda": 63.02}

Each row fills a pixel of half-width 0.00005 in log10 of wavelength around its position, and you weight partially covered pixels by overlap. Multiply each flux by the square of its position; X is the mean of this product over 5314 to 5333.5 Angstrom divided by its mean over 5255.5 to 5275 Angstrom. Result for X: 1.15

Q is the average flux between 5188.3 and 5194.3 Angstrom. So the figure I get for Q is 51.4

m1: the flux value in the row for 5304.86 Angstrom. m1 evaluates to 57.65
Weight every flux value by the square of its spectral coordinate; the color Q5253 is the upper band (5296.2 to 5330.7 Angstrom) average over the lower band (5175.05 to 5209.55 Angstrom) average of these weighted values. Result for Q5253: 1.2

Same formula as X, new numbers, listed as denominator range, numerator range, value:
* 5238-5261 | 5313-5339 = 1.13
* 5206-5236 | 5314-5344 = 1.12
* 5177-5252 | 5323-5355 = 1.17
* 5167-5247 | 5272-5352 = 1.16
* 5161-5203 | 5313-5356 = 1.29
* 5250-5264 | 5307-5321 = 1.12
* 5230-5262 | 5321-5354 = 1.13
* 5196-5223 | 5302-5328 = 1.14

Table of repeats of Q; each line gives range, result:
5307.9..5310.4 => 58.8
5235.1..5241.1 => 53.3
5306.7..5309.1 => 58.8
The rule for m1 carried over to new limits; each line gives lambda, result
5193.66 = 53.94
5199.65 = 54.53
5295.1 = 58.19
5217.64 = 53.2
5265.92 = 46.39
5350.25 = 57.72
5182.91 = 45.69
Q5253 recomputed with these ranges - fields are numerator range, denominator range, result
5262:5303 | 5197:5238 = 1.03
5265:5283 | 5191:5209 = 0.96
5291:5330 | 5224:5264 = 1.12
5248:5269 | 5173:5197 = 1.09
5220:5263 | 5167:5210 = 1.11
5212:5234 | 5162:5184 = 1.25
